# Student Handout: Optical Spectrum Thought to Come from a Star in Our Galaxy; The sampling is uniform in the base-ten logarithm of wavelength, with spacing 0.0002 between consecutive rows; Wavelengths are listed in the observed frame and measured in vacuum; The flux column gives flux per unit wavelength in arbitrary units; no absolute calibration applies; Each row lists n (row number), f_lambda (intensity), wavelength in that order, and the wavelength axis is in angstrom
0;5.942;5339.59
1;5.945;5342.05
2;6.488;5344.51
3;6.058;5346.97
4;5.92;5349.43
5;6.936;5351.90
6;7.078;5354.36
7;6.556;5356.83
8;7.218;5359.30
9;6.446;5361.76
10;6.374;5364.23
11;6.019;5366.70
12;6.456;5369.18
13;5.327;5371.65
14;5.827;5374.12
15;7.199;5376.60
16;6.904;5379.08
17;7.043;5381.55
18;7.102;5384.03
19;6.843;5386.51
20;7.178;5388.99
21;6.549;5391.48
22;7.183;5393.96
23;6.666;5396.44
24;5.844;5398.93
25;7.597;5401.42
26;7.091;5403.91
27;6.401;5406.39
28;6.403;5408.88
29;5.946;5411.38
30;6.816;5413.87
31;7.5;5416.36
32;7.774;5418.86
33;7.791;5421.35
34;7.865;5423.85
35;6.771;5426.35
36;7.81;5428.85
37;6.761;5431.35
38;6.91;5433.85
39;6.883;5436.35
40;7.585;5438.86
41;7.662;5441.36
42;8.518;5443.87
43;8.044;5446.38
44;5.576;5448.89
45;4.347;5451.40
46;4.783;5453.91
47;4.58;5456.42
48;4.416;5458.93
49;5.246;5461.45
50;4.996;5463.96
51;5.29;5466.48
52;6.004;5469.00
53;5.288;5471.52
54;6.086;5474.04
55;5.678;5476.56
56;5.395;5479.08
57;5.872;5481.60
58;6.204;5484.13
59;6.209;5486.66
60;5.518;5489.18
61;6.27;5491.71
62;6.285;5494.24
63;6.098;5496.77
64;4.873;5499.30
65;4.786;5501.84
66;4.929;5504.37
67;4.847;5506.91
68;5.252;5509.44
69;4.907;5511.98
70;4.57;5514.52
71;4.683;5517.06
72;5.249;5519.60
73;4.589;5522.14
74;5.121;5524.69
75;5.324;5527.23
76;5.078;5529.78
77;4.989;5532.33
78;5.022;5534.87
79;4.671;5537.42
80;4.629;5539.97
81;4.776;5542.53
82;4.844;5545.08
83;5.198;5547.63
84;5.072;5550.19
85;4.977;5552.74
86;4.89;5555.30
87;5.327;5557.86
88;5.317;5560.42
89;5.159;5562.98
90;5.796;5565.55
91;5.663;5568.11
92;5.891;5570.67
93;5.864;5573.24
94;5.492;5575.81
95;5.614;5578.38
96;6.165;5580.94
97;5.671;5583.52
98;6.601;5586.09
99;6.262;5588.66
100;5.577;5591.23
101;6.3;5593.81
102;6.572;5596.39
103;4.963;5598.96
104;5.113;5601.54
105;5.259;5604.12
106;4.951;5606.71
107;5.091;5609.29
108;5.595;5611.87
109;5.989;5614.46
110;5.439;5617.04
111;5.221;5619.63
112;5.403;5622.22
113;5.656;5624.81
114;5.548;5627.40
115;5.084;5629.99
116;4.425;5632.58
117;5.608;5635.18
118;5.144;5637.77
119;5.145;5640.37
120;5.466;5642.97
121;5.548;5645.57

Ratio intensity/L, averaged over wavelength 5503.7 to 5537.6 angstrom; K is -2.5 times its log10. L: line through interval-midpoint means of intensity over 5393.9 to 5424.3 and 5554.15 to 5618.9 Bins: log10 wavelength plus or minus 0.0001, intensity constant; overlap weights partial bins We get 0.23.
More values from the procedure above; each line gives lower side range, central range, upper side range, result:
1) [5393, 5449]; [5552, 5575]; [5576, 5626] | 0.10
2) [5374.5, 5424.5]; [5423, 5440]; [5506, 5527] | -0.13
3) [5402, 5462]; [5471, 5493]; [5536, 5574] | 0.04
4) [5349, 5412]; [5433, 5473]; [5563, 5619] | 0.06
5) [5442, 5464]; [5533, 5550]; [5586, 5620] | 0.16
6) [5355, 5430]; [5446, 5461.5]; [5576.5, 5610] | 0.25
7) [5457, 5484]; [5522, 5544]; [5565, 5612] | 0.14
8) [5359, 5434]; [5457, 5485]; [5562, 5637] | 0.16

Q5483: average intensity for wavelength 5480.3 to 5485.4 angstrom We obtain 6.03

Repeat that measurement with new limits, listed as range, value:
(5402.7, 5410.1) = 6.64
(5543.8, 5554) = 5.03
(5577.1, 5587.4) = 6.02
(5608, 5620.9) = 5.47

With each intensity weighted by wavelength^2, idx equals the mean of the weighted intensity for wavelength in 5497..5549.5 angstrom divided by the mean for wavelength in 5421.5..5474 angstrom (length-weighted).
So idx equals 0.8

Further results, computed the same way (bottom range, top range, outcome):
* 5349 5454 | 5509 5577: 0.79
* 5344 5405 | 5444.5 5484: 0.86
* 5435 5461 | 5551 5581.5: 0.92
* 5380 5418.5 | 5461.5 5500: 0.87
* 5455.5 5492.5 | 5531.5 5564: 0.93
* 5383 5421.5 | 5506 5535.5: 0.75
